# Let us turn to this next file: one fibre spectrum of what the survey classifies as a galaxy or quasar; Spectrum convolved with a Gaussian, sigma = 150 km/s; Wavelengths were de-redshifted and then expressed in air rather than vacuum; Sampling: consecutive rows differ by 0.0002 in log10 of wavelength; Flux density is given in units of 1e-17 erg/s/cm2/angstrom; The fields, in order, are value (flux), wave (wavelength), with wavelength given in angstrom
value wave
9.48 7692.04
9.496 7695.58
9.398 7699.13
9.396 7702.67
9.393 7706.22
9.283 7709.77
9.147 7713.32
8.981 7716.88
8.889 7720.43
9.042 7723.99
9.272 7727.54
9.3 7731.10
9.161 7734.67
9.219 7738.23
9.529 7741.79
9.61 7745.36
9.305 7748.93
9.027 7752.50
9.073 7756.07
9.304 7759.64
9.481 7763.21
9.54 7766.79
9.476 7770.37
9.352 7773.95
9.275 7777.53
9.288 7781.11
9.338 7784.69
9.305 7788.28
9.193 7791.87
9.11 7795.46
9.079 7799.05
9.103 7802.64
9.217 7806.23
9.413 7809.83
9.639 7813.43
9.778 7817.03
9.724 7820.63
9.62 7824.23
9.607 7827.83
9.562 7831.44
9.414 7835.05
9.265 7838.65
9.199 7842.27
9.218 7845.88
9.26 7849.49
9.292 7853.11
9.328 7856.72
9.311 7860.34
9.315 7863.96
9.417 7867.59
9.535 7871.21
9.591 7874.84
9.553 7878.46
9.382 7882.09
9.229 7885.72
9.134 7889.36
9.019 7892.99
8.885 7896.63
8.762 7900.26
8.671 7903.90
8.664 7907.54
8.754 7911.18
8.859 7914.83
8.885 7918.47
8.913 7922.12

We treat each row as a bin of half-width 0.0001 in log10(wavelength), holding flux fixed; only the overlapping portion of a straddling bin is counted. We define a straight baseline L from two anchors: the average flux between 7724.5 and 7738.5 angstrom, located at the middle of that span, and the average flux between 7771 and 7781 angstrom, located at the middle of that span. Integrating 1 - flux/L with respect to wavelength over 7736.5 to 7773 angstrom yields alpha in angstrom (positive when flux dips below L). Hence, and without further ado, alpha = -0.3 angstrom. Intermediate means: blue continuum 9.22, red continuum 9.33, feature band 9.36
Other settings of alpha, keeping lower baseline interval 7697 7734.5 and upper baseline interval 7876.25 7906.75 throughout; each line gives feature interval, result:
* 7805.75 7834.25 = -1.41 angstrom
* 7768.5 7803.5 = -0.39 angstrom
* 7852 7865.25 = -0.31 angstrom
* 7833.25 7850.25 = -0.30 angstrom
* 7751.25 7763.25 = -0.02 angstrom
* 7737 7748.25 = -0.32 angstrom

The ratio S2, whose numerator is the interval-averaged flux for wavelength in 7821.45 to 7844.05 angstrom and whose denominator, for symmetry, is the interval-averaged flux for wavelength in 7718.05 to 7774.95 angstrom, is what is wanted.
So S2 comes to 1.02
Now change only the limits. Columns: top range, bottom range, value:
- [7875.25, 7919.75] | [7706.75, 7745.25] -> 0.98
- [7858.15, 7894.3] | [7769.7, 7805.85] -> 1.01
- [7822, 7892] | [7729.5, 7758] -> 1.01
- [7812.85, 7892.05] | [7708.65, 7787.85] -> 1.02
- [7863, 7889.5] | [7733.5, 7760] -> 1.01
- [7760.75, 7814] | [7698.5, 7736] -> 1.01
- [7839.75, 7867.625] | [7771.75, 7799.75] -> 1.00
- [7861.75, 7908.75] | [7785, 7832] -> 0.98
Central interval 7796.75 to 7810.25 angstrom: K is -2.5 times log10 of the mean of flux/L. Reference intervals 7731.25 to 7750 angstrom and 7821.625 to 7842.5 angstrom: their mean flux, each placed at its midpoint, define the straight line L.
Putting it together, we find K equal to 0.03 mag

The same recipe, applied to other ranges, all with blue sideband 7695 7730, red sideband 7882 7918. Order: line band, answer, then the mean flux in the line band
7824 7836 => -0.061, 9.55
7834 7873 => -0.039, 9.32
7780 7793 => -0.022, 9.28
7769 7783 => -0.027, 9.35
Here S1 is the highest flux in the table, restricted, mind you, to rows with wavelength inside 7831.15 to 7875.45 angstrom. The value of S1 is 9.591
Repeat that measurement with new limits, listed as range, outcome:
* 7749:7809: 9.54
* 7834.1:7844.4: 9.414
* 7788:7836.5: 9.778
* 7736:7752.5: 9.61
